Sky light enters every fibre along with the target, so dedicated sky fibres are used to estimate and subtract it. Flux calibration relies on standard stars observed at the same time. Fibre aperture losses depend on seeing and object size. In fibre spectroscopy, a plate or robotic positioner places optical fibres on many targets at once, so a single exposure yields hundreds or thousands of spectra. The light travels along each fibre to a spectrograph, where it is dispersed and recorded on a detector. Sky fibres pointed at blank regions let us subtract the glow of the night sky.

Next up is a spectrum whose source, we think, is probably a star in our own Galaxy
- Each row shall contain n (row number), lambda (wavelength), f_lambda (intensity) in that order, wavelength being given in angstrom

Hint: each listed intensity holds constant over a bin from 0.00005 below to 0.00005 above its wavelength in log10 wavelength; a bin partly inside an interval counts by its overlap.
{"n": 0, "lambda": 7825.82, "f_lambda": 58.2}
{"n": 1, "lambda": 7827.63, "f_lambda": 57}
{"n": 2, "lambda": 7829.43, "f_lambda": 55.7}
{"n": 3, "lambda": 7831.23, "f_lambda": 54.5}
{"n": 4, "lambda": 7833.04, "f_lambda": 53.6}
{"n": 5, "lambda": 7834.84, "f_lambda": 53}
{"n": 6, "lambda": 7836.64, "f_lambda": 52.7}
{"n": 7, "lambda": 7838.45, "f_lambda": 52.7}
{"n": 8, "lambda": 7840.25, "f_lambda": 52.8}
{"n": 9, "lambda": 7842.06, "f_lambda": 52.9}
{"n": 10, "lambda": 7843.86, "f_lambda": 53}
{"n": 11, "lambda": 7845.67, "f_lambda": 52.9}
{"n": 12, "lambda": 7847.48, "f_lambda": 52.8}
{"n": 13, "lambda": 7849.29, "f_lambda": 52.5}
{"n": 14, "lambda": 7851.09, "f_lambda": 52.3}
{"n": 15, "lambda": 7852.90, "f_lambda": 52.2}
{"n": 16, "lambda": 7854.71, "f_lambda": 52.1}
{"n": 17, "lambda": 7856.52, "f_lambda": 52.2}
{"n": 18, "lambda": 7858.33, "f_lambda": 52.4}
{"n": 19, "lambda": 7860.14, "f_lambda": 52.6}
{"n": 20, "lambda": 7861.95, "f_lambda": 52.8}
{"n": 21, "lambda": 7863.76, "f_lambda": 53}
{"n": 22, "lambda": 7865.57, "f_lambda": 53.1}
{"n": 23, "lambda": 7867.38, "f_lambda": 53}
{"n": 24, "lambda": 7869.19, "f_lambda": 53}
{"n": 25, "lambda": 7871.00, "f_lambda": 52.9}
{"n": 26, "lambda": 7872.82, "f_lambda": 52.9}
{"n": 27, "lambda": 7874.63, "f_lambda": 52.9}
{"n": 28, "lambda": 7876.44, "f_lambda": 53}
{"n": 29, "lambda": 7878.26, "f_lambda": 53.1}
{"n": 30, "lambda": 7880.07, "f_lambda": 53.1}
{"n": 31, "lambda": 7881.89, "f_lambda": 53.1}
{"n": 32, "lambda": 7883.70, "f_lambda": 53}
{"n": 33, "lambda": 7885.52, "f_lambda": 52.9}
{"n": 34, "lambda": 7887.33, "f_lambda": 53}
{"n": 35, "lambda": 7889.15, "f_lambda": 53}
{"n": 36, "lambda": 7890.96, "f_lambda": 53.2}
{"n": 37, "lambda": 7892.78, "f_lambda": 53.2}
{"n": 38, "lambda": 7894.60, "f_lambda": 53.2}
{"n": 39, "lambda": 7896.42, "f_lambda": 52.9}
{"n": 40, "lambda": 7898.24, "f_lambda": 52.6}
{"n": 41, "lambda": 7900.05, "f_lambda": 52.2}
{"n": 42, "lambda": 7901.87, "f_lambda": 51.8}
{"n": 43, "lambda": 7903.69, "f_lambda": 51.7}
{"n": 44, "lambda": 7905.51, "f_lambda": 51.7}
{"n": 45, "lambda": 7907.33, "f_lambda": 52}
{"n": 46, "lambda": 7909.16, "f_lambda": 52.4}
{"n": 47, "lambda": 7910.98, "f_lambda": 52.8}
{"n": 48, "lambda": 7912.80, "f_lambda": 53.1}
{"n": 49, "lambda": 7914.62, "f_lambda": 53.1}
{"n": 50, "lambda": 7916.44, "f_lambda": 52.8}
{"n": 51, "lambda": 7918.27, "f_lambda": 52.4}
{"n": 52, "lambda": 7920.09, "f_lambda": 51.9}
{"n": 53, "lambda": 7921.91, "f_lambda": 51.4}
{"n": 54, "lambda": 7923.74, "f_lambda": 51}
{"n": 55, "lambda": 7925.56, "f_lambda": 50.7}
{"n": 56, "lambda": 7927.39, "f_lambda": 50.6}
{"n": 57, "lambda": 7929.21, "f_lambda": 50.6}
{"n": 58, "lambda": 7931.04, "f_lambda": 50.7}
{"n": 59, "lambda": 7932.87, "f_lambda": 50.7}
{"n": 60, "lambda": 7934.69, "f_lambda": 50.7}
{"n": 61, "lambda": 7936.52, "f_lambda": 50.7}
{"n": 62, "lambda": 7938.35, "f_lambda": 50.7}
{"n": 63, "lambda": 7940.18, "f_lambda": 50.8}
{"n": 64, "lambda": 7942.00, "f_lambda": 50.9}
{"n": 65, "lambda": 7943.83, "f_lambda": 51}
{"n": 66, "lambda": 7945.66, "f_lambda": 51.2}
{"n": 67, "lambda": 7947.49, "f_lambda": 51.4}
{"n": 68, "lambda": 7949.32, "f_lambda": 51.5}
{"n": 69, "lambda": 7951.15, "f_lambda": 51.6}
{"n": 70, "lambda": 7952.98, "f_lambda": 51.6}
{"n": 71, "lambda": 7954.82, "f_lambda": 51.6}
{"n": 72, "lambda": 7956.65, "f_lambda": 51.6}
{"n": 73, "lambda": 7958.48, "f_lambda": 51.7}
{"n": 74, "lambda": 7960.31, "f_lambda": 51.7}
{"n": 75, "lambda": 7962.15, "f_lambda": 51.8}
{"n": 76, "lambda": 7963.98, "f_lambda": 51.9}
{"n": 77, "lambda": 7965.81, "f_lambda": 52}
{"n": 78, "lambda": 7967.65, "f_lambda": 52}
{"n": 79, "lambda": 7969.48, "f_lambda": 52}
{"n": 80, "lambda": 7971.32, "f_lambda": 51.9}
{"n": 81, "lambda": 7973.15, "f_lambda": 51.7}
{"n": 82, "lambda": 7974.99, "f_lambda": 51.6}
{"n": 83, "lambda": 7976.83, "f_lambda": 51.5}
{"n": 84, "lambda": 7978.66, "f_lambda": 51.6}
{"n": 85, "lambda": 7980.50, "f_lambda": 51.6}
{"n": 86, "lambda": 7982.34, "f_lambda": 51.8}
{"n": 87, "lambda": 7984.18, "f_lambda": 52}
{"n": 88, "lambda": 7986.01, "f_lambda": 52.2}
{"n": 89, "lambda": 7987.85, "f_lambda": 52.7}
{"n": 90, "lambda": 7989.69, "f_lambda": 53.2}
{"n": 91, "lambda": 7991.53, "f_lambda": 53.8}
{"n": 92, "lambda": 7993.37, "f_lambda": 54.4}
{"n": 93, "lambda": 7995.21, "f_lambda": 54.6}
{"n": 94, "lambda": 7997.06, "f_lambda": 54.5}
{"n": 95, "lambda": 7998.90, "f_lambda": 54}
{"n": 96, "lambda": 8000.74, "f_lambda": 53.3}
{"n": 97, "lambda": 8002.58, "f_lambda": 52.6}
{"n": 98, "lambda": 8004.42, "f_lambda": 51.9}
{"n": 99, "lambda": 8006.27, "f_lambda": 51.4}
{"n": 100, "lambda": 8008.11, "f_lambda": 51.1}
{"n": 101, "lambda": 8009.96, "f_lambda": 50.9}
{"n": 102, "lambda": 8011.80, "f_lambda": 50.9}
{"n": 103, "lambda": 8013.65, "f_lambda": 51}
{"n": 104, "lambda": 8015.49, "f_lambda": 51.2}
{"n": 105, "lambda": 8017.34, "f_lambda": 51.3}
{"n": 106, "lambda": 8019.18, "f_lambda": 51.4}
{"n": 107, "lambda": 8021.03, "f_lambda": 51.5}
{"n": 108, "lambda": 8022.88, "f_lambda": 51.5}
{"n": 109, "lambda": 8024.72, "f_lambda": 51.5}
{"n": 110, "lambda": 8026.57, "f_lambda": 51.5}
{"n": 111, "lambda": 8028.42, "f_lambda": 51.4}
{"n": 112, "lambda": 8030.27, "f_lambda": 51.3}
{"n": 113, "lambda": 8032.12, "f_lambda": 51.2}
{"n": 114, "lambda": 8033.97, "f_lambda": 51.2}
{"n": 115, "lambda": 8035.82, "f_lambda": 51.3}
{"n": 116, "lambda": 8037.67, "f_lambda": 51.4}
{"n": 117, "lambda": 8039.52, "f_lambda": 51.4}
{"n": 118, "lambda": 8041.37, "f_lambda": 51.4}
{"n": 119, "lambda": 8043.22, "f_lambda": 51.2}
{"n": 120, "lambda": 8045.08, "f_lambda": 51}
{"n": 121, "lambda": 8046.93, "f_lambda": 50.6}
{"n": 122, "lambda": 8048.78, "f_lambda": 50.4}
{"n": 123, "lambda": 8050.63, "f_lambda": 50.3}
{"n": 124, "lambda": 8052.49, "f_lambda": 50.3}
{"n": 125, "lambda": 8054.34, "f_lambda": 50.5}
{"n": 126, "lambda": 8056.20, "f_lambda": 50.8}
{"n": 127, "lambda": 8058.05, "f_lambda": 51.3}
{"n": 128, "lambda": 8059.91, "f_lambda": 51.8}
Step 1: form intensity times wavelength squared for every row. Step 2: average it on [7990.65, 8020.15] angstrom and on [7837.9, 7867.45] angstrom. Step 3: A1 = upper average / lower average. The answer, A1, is 1.03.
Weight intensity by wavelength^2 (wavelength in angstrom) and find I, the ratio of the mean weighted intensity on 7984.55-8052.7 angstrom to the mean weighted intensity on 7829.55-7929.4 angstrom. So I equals 1.0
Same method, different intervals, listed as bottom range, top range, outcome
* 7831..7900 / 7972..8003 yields 1.03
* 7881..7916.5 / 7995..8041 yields 1.01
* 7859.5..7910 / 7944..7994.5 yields 1.01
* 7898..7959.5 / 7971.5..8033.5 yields 1.03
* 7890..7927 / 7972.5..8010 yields 1.03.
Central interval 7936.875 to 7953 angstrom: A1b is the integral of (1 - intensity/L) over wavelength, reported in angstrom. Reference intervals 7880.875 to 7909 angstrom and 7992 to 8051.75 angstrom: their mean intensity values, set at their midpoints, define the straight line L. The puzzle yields 0.3 angstrom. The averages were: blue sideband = 52.6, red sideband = 51.7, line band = 51.2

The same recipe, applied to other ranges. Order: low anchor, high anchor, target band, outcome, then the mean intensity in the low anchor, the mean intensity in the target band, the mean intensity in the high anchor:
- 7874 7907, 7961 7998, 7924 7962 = 1.0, 52.7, 51.1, 52.4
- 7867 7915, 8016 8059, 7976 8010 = -0.7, 52.8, 52.6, 51.1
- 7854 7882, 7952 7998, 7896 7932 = 0.5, 52.8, 51.9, 52.3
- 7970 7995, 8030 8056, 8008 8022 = 0.1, 52.4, 51.1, 50.9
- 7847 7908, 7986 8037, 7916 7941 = 0.7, 52.7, 51.1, 52.1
